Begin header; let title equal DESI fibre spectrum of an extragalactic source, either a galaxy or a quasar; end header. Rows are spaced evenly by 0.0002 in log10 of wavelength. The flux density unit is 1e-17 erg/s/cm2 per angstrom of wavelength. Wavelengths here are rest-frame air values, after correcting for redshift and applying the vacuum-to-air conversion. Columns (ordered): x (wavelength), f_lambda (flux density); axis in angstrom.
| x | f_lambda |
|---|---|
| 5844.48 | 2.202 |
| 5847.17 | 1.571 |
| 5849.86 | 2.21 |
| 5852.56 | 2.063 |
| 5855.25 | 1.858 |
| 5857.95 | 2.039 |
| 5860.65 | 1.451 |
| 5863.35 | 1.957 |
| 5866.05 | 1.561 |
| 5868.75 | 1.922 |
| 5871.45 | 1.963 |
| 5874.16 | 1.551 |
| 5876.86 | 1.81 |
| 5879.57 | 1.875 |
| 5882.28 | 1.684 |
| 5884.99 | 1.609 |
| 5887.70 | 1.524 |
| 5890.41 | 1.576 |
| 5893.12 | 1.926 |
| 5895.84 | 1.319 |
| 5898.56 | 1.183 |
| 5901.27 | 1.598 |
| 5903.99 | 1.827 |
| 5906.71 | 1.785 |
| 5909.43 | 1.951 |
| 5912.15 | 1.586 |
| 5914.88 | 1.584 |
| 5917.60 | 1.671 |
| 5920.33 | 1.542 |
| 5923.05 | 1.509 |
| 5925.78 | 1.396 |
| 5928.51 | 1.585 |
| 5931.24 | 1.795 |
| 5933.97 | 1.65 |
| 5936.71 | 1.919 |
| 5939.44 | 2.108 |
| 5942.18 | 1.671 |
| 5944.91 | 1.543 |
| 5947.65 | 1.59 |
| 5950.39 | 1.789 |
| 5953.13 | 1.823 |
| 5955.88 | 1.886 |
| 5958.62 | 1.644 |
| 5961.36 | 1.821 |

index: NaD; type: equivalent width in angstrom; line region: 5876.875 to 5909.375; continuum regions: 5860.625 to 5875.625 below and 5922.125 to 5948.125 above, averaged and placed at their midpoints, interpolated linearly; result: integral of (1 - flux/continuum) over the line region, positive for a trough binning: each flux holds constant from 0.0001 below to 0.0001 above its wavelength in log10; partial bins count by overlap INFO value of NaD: 1.6 angstrom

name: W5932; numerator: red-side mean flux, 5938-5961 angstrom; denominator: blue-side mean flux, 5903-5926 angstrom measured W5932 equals 1.06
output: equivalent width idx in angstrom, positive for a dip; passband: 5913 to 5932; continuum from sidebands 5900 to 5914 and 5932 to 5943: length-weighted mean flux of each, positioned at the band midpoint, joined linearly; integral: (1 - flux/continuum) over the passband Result 2.3 angstrom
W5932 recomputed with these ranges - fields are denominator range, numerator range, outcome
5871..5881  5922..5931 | 0.86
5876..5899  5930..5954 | 1.09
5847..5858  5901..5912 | 0.90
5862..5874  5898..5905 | 0.86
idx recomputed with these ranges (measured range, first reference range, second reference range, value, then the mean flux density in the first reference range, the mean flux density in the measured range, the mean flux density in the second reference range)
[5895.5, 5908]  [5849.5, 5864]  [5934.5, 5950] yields 1.85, 1.91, 1.56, 1.76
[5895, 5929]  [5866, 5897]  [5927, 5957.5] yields 2.87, 1.7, 1.58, 1.76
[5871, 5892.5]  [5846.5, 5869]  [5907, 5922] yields 0.98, 1.85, 1.7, 1.67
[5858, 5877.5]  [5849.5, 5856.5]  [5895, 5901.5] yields 0.33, 2.02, 1.76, 1.33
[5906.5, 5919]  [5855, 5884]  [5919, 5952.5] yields 0.05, 1.78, 1.71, 1.68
